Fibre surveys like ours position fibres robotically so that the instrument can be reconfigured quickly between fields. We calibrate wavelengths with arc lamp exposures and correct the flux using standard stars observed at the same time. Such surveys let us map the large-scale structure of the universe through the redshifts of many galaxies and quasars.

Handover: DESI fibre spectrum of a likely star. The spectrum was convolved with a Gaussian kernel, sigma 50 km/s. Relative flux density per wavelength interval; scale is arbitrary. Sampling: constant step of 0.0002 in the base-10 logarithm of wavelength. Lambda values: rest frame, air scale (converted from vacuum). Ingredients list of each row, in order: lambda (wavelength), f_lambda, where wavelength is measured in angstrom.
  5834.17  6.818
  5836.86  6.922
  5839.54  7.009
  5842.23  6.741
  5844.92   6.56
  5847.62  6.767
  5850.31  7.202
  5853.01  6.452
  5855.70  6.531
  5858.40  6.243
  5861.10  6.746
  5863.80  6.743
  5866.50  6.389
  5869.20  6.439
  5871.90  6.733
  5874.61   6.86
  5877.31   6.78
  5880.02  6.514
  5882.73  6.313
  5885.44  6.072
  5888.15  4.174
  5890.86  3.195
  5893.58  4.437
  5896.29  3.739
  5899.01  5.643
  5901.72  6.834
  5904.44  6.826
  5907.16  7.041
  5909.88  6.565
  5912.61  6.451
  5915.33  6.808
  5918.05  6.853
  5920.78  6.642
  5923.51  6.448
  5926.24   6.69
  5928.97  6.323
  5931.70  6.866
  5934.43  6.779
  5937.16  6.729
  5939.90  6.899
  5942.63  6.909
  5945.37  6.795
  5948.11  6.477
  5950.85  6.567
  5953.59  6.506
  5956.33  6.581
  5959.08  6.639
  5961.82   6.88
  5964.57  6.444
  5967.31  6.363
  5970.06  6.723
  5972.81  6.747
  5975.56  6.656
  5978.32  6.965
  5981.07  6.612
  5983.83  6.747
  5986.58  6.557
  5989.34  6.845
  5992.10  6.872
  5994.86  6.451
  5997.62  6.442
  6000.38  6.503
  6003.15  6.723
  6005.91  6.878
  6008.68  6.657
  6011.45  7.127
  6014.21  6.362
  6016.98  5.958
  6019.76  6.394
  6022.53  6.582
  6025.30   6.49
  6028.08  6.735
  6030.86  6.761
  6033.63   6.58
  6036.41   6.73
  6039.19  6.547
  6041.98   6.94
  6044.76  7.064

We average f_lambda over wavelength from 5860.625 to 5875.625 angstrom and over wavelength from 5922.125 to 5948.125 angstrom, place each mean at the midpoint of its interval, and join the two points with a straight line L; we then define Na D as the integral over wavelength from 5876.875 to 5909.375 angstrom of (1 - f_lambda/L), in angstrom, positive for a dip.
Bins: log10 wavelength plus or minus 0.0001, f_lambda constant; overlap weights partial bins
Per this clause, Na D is 5.1 angstrom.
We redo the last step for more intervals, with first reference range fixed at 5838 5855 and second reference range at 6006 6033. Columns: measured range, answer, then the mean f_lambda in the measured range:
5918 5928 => 0.1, 6.61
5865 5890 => 2.0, 6.2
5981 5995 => -0.2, 6.71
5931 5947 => -0.4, 6.82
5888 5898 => 4.2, 3.91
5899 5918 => 0.1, 6.68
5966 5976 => 0.0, 6.62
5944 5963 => 0.1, 6.63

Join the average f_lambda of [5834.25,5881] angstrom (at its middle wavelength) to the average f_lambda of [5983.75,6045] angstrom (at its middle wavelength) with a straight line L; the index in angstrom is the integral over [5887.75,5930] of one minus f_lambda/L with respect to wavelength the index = 4.5 angstrom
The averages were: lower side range 6.69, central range 5.95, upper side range 6.64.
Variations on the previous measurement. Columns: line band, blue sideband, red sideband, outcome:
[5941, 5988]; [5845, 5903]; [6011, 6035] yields -2.34 angstrom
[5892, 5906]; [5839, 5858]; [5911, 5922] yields 2.53 angstrom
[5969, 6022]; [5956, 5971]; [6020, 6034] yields -0.25 angstrom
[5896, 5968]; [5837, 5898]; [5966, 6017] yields -1.87 angstrom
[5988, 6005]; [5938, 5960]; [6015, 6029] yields -0.37 angstrom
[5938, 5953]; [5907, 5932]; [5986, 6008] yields -0.16 angstrom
